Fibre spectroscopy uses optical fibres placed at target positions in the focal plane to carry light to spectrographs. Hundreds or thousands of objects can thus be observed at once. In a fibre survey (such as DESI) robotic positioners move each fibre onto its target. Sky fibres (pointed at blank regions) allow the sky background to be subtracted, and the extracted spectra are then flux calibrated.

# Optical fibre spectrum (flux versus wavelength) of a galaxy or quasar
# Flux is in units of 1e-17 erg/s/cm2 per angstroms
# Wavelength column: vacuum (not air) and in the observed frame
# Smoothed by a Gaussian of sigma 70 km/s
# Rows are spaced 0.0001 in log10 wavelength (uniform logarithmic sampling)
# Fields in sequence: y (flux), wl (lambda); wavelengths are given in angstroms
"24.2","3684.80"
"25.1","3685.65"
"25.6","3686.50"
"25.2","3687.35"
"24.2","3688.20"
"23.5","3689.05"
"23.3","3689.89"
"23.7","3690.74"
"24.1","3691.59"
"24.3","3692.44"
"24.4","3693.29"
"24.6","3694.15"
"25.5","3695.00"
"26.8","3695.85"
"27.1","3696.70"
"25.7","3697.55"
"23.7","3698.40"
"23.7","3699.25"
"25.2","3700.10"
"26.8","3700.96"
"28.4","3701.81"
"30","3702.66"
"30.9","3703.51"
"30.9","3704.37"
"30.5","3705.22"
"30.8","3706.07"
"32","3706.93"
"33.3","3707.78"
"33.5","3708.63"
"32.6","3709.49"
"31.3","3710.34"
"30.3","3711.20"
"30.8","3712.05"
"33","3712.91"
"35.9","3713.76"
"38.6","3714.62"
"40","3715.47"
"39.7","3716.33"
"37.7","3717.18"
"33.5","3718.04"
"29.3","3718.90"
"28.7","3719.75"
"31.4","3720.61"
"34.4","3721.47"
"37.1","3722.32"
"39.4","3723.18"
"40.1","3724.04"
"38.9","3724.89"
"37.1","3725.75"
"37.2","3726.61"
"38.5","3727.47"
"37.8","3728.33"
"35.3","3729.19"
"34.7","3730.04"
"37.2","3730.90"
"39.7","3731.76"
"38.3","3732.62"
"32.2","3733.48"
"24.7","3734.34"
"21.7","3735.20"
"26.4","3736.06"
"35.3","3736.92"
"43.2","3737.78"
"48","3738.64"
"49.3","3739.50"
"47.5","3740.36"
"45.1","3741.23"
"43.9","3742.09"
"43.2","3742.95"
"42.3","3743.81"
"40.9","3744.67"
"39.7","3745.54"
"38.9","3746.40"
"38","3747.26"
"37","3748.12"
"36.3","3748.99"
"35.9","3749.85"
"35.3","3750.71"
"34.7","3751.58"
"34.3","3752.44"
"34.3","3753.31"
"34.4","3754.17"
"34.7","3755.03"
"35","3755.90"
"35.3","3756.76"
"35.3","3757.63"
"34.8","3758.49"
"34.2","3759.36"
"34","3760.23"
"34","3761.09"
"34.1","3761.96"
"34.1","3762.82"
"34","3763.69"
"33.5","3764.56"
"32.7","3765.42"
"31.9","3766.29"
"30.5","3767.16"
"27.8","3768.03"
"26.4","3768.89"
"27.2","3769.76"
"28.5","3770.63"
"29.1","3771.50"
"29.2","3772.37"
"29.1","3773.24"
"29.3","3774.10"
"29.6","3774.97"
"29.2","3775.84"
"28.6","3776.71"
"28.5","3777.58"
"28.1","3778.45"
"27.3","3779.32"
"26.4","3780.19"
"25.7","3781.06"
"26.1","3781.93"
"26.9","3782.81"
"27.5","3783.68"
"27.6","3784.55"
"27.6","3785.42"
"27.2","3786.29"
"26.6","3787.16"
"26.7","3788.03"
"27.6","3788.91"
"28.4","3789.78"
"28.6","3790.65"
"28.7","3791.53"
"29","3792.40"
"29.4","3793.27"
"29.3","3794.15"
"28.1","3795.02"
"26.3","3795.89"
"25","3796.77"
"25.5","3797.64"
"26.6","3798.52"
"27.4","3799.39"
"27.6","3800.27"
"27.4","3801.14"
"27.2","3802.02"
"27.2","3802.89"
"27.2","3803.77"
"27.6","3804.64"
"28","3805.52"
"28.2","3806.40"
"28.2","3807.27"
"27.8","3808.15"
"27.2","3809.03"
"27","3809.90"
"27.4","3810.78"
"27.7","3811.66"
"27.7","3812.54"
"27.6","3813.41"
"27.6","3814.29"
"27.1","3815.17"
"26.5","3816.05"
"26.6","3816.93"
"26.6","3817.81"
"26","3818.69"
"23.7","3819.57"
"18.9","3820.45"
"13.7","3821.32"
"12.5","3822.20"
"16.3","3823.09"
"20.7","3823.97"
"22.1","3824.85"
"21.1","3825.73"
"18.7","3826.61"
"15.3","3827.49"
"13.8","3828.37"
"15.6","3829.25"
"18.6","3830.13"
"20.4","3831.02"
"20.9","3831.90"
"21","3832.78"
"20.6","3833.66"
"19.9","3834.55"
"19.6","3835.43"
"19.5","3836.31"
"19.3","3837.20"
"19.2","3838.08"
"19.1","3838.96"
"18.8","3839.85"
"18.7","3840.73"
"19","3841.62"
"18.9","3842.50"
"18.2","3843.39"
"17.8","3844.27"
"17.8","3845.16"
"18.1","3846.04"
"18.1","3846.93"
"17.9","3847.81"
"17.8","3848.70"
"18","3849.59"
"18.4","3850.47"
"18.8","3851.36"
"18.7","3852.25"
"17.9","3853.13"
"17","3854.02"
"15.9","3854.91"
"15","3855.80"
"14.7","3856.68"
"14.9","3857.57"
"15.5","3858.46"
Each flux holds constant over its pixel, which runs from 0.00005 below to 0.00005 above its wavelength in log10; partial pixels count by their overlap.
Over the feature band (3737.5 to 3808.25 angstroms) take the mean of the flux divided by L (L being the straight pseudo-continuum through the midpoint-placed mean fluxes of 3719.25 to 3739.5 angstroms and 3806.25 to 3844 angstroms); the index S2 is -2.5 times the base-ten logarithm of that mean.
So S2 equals -0.08 mag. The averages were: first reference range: 35.8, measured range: 31.8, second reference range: 21.6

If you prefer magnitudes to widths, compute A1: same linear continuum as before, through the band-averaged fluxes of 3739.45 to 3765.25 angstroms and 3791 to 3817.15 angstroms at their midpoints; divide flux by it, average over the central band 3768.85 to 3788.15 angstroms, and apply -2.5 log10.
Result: 0.163 mag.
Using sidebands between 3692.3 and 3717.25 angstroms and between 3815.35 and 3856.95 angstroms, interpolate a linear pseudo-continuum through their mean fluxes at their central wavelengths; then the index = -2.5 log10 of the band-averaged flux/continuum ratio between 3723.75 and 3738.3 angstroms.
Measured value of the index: -0.25 mag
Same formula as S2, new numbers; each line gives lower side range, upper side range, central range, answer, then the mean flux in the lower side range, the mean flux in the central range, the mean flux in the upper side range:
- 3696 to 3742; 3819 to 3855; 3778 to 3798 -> -0.10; 34.1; 27.4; 18.5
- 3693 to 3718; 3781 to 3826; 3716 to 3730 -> -0.21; 30.6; 36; 26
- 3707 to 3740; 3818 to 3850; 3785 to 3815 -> -0.16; 35.4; 27.5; 18.8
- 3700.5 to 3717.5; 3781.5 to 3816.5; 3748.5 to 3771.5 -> -0.11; 32.8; 33.1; 27.5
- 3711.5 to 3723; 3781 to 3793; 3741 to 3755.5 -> -0.20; 34.7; 38.1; 27.5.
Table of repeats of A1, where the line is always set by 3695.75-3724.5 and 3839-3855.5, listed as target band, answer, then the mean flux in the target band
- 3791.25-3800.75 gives -0.18 mag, 27.5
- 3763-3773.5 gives -0.15 mag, 30.1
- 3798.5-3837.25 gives -0.10 mag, 23.3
